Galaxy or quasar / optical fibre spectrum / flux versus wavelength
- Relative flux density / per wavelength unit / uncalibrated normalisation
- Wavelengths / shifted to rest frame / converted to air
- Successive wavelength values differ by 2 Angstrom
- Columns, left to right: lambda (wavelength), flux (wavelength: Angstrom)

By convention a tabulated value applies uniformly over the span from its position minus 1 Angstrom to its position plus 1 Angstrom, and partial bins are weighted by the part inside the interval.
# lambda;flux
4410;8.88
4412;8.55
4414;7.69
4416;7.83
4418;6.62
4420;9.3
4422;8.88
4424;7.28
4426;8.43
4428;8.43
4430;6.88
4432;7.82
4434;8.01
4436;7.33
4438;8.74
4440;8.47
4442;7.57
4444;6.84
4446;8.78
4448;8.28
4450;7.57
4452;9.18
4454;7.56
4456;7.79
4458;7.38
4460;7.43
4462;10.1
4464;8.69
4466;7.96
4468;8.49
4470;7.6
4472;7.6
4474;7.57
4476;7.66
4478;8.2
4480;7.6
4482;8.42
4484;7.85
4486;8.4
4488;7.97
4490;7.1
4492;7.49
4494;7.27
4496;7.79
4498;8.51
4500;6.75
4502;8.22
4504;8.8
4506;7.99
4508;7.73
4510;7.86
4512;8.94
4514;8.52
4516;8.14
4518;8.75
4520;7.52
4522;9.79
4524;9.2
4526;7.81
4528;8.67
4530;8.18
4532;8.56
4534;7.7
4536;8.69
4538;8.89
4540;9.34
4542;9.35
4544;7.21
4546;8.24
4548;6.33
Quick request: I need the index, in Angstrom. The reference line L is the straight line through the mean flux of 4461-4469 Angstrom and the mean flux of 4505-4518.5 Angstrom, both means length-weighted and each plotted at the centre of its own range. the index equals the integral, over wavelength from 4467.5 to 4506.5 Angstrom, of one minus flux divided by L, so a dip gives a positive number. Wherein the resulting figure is 3.2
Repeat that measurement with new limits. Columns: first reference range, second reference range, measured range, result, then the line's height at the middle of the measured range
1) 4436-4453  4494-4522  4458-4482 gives 0.2 Angstrom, 8.14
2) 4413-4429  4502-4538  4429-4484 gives 1.4 Angstrom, 8.18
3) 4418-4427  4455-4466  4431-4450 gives 0.7 Angstrom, 8.26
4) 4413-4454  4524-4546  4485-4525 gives 0.9 Angstrom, 8.32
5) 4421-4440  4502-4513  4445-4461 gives 0.2 Angstrom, 8.08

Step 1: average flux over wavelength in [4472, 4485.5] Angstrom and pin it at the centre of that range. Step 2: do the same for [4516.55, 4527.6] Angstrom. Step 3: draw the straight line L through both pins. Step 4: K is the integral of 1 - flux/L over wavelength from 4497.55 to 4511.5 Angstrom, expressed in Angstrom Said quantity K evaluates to 0.53 Angstrom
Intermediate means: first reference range 7.88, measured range 7.99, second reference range 8.6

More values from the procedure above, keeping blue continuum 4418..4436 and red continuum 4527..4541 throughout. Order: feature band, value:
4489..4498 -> 0.9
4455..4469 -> -0.1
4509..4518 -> 0.1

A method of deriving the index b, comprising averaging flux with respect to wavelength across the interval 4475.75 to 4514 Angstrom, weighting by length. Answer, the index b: 7.94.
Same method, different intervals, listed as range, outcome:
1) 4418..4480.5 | 8.03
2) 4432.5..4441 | 8.12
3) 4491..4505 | 7.83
